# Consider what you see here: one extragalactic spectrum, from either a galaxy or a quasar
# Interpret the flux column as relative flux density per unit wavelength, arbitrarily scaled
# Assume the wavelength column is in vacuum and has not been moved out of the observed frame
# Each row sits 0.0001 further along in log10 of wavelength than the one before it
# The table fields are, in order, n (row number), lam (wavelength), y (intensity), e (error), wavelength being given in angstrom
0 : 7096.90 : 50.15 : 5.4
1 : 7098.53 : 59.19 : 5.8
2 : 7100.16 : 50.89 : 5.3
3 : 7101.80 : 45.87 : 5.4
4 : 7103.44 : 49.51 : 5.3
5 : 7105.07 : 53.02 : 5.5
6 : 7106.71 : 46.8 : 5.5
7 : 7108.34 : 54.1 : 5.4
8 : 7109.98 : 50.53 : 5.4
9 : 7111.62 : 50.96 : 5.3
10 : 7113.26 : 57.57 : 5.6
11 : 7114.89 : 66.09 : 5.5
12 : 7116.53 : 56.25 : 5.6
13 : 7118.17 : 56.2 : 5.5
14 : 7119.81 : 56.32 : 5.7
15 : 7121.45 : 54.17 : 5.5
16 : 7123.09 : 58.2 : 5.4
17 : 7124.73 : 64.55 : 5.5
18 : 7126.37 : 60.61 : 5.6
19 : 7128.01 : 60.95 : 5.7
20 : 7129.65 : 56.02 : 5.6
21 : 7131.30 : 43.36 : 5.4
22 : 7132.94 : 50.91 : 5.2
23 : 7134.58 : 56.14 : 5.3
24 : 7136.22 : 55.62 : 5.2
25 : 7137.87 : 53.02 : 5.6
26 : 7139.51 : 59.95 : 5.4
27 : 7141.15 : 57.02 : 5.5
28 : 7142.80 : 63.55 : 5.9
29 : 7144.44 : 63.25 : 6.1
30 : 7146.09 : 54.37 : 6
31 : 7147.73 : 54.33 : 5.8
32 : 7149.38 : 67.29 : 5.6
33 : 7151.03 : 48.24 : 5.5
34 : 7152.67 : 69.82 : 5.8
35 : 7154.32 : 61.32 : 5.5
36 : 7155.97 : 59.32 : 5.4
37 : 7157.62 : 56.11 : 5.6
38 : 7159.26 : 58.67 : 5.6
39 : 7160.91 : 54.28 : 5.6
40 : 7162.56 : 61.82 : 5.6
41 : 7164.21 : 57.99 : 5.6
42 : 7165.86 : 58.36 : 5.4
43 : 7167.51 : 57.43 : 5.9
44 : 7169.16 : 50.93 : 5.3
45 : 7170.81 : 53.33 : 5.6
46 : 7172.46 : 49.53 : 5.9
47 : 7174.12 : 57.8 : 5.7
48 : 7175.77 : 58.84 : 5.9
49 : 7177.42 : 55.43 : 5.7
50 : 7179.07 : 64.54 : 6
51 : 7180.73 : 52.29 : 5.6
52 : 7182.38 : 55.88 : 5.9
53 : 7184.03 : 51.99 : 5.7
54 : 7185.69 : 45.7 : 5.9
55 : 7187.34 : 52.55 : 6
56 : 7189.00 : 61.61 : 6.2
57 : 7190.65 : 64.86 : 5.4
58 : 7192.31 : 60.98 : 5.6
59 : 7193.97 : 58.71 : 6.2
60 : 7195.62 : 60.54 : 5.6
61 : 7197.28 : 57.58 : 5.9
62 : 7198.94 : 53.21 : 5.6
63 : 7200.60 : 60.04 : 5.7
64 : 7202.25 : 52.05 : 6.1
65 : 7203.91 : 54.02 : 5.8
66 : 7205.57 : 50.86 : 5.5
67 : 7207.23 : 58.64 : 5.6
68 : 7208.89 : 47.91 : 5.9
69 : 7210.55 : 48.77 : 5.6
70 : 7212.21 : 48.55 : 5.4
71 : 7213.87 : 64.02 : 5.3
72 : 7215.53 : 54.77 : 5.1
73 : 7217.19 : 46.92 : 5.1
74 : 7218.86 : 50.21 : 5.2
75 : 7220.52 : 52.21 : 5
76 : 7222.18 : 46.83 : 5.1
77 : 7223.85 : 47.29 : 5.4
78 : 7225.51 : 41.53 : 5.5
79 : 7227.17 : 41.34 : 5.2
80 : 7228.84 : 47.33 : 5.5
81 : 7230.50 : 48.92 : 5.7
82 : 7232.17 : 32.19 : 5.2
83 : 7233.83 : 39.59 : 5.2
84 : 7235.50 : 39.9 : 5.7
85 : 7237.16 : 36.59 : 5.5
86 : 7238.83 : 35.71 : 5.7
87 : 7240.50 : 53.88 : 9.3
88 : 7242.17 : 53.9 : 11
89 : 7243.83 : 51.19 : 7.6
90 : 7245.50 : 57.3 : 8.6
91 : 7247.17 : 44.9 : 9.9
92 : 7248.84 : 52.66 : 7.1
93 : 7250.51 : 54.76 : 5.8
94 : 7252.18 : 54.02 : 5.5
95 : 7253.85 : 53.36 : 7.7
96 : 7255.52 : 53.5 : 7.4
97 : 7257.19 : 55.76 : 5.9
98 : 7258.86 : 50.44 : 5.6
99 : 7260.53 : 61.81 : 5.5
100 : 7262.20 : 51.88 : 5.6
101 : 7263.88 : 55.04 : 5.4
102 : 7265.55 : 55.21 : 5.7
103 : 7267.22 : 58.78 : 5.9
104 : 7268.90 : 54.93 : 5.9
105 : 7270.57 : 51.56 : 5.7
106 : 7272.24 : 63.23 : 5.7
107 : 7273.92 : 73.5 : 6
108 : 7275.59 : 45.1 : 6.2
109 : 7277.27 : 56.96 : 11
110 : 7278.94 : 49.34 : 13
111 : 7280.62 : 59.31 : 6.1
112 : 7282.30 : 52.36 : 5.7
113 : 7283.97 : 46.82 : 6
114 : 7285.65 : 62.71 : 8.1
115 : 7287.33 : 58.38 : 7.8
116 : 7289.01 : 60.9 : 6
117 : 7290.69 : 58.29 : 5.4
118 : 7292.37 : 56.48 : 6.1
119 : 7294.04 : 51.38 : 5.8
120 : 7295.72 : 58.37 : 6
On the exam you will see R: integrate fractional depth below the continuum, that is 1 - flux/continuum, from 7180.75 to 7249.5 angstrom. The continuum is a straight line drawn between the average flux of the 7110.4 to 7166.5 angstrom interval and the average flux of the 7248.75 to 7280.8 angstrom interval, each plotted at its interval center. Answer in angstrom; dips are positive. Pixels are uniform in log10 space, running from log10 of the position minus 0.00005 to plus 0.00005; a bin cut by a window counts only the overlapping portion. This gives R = 6.81 angstrom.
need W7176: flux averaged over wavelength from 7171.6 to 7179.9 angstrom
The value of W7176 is 57.2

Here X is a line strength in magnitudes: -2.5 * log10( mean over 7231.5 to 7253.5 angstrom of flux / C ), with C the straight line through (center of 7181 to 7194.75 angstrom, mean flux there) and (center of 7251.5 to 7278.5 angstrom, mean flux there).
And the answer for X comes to 0.192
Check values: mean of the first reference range 56.4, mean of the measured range 46.9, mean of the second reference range 55.9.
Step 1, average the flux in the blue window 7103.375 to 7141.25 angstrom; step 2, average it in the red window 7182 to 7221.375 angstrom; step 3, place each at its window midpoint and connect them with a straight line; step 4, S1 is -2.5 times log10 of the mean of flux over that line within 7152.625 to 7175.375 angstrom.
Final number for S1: -0.04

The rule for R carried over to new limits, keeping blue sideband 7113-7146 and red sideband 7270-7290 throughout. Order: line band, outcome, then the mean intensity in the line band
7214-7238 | 4.9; 45.2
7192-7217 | 0.9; 55.1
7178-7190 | 0.4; 55.1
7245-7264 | 1.1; 53.7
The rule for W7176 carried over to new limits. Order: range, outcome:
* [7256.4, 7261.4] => 56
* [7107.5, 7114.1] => 53.4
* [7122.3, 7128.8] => 61.1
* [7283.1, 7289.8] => 57.2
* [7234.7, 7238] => 38.3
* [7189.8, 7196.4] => 61.3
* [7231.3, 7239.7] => 36.9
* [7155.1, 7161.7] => 57.2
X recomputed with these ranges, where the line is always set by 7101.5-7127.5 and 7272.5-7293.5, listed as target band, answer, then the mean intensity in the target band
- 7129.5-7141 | 0.04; 53.6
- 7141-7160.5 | -0.07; 59.4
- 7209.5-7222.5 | 0.09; 51.7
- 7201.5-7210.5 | 0.08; 52.3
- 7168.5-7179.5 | 0.01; 55.5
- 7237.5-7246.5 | 0.14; 49.5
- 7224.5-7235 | 0.32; 41.9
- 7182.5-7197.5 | -0.02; 57.1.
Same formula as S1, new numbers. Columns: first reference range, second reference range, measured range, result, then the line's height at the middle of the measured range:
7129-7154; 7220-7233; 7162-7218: -0.118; 49.9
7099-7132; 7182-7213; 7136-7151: -0.067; 54.8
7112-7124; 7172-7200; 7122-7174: -0.001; 57.2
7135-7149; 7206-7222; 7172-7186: -0.003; 55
